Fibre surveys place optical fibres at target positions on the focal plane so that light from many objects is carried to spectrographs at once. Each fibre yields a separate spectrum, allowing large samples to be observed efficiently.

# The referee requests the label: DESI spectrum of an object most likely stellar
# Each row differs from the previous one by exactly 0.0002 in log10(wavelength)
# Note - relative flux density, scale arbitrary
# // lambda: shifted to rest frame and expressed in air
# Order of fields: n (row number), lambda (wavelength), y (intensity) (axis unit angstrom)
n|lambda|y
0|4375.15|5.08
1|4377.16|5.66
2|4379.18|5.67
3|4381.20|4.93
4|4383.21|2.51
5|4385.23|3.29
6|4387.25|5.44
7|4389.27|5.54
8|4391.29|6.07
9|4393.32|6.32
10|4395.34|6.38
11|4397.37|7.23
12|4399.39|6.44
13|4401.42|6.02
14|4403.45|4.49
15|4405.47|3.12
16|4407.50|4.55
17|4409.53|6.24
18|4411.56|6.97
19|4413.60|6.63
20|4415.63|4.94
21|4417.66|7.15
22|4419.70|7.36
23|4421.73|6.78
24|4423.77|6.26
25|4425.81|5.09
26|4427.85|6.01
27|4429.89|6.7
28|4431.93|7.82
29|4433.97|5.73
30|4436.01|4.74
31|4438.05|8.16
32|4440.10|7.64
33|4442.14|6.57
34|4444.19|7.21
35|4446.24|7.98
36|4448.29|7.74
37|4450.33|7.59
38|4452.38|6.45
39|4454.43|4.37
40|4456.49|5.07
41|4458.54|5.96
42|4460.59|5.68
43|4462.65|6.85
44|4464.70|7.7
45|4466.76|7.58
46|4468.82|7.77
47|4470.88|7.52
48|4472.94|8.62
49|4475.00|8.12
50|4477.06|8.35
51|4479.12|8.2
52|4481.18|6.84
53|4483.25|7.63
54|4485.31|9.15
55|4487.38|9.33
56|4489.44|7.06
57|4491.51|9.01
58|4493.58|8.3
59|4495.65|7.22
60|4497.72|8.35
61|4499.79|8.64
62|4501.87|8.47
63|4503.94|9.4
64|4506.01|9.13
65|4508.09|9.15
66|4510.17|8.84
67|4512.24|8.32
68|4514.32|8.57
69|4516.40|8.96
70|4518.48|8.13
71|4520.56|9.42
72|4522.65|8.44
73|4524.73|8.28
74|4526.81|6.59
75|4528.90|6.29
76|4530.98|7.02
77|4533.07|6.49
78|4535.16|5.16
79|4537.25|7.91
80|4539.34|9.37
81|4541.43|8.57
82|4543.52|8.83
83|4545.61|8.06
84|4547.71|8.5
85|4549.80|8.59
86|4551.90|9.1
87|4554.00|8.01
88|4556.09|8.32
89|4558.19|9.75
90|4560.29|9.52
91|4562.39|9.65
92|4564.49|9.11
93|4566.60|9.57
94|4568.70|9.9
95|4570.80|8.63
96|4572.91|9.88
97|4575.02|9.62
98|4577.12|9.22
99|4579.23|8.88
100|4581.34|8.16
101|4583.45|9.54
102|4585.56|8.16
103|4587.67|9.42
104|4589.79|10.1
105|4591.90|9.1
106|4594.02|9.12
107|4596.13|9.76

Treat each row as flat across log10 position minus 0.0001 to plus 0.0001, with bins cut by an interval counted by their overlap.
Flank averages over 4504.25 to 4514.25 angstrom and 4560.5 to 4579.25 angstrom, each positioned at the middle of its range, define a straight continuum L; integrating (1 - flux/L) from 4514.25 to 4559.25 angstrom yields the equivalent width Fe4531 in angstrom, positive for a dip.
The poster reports 5.1 angstrom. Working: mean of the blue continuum 8.87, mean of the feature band 8.1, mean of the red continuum 9.42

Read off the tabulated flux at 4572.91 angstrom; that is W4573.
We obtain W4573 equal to 9.88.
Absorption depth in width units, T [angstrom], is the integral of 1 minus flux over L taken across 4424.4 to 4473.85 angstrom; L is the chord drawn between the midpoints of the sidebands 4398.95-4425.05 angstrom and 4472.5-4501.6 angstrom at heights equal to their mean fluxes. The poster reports 1.9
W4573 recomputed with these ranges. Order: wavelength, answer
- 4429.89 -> 6.7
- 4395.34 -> 6.38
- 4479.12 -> 8.2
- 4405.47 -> 3.12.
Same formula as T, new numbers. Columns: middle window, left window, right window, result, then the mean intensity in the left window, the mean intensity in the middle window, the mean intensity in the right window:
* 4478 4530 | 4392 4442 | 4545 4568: -2.6 angstrom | 6.21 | 8.31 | 8.96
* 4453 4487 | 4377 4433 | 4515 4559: -1.5 angstrom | 5.78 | 7.25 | 8.08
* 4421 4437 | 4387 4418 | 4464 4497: 1.1 angstrom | 5.83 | 6.13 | 8.03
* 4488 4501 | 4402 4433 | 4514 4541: -1.7 angstrom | 6.01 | 8.14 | 7.74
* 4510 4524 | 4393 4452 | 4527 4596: -1.2 angstrom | 6.41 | 8.65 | 8.67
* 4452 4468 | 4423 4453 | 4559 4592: 2.2 angstrom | 6.79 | 6.22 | 9.29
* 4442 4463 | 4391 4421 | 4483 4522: 2.2 angstrom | 6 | 6.48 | 8.6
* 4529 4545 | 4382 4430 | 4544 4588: 1.7 angstrom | 5.71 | 7.56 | 9.02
